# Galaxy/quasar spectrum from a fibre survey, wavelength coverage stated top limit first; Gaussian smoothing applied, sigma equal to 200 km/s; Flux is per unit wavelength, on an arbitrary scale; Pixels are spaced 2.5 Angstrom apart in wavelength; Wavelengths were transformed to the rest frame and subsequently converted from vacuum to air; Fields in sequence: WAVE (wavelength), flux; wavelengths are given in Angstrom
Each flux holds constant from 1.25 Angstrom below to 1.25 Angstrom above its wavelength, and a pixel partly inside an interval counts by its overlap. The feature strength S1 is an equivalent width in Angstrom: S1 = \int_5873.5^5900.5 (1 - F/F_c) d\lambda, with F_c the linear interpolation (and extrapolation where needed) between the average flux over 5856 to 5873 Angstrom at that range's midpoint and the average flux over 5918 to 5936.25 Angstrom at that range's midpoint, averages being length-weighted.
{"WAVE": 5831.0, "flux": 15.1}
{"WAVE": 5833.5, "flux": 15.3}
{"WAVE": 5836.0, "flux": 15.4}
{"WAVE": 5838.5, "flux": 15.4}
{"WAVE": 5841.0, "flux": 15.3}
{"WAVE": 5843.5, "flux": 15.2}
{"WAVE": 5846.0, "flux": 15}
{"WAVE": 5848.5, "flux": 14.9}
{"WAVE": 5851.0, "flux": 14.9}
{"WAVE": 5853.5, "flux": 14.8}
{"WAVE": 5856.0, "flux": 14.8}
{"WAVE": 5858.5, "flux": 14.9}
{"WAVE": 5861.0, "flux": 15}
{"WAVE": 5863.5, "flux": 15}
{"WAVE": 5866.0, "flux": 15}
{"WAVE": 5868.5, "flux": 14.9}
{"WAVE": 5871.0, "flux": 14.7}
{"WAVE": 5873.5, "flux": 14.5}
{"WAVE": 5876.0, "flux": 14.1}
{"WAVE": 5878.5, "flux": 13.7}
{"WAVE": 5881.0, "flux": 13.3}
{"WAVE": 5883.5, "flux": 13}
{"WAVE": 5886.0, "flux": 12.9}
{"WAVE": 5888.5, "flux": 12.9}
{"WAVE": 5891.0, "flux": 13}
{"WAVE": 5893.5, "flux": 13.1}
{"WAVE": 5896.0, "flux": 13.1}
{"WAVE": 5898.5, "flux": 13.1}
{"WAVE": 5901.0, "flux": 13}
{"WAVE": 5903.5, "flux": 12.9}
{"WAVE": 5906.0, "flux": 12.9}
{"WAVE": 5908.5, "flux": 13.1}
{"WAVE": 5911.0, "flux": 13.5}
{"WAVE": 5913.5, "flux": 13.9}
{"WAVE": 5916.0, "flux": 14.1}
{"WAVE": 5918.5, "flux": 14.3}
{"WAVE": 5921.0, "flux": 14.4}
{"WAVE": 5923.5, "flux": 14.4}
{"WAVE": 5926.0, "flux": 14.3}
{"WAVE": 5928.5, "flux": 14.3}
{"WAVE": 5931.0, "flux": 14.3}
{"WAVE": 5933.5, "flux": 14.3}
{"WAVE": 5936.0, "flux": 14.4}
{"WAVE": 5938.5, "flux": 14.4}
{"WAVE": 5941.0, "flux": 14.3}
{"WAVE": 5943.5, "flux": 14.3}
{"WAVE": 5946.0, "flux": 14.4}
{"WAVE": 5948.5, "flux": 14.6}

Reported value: 2.61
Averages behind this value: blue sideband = 14.9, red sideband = 14.3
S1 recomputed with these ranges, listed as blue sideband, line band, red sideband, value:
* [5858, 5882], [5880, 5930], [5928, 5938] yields 3.23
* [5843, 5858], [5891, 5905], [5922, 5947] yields 1.49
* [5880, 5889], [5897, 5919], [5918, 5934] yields 0.61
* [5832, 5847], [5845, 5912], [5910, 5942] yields 4.01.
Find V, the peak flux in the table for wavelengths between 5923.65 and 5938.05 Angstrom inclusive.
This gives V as 14.4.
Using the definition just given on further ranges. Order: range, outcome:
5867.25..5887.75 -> 14.9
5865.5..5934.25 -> 15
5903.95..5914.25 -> 13.9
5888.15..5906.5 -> 13.1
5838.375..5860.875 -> 15.4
